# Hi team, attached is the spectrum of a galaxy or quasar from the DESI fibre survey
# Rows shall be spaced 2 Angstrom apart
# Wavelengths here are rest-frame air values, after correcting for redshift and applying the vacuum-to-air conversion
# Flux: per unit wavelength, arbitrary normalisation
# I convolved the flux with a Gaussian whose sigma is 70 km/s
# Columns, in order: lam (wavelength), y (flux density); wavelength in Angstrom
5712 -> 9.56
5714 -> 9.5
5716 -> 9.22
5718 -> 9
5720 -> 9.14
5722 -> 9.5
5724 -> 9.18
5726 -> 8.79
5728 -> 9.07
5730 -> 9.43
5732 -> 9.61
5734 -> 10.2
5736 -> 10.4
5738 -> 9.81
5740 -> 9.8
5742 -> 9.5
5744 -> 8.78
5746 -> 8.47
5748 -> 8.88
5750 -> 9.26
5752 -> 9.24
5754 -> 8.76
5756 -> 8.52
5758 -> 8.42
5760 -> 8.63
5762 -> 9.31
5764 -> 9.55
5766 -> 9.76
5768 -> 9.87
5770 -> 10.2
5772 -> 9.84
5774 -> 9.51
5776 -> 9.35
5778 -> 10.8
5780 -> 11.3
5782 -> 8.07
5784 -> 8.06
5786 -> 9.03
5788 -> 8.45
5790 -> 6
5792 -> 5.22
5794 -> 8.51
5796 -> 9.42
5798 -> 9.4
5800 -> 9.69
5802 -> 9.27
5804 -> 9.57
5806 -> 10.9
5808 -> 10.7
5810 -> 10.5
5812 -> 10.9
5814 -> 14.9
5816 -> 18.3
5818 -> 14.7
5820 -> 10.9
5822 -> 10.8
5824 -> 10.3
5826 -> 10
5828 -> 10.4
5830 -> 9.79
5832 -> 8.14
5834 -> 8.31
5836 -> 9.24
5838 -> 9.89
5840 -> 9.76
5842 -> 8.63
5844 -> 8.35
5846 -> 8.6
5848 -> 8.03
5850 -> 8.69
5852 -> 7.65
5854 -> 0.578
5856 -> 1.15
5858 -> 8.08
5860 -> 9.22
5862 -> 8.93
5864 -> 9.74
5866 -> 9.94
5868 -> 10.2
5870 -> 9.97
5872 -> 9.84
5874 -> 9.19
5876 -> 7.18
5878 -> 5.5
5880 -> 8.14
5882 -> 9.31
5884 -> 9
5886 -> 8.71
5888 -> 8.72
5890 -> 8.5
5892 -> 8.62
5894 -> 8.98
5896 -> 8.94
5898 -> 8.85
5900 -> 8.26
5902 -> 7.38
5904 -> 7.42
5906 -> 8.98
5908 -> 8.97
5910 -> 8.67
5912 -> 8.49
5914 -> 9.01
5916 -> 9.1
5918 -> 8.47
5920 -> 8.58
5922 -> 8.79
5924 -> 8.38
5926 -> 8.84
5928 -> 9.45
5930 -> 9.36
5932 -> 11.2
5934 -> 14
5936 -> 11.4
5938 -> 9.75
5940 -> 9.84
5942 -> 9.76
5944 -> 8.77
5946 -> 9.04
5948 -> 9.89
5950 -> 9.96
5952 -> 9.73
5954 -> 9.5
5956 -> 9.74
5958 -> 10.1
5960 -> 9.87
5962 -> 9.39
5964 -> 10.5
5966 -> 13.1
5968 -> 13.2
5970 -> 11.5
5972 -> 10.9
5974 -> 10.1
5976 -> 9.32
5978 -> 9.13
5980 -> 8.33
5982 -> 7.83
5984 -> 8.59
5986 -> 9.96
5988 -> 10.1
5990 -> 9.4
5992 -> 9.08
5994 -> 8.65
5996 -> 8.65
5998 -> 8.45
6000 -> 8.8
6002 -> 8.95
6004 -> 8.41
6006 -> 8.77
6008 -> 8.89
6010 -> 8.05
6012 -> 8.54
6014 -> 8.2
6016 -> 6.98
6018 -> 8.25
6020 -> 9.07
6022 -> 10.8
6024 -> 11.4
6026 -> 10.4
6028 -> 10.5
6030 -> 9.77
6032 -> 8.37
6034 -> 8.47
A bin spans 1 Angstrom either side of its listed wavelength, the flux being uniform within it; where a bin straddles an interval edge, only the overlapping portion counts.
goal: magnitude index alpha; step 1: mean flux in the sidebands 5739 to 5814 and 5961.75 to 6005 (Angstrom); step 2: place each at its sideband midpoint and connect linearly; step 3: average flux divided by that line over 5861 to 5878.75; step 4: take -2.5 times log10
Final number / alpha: 0.06 mag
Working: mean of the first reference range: 9.3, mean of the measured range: 8.99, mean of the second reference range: 9.66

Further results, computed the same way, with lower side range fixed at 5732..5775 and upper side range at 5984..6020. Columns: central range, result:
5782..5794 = 0.230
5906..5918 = 0.016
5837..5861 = 0.230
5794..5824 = -0.219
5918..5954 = -0.101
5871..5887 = 0.085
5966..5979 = -0.230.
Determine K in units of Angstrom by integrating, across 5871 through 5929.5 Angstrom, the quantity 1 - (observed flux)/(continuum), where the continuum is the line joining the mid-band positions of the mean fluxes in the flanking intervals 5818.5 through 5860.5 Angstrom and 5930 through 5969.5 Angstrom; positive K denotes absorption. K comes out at 6.0 Angstrom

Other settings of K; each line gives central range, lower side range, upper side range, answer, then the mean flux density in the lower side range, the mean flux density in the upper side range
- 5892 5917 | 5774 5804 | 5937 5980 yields 2.84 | 8.81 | 10.1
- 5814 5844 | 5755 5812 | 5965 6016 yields -4.72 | 9.24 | 9.35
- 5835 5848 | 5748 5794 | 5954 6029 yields 0.19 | 8.95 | 9.51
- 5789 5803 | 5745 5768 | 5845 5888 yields 0.70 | 9.02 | 8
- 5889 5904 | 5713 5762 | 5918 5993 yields 1.96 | 9.21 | 9.88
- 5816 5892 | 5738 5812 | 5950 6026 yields 3.50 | 9.21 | 9.48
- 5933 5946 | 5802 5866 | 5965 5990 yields -0.64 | 9.54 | 10.1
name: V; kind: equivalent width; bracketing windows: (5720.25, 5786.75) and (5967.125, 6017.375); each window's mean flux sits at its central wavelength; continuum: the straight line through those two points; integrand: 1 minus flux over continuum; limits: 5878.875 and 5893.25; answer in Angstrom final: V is 0.8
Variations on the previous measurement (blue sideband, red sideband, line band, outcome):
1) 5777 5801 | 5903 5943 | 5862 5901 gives 1.5 Angstrom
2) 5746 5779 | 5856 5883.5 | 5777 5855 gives -4.9 Angstrom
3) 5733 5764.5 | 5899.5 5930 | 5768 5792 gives 0.2 Angstrom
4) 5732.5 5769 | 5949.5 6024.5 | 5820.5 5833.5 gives -0.7 Angstrom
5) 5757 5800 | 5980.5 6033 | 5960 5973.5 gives -3.4 Angstrom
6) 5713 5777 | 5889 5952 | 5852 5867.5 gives 3.8 Angstrom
